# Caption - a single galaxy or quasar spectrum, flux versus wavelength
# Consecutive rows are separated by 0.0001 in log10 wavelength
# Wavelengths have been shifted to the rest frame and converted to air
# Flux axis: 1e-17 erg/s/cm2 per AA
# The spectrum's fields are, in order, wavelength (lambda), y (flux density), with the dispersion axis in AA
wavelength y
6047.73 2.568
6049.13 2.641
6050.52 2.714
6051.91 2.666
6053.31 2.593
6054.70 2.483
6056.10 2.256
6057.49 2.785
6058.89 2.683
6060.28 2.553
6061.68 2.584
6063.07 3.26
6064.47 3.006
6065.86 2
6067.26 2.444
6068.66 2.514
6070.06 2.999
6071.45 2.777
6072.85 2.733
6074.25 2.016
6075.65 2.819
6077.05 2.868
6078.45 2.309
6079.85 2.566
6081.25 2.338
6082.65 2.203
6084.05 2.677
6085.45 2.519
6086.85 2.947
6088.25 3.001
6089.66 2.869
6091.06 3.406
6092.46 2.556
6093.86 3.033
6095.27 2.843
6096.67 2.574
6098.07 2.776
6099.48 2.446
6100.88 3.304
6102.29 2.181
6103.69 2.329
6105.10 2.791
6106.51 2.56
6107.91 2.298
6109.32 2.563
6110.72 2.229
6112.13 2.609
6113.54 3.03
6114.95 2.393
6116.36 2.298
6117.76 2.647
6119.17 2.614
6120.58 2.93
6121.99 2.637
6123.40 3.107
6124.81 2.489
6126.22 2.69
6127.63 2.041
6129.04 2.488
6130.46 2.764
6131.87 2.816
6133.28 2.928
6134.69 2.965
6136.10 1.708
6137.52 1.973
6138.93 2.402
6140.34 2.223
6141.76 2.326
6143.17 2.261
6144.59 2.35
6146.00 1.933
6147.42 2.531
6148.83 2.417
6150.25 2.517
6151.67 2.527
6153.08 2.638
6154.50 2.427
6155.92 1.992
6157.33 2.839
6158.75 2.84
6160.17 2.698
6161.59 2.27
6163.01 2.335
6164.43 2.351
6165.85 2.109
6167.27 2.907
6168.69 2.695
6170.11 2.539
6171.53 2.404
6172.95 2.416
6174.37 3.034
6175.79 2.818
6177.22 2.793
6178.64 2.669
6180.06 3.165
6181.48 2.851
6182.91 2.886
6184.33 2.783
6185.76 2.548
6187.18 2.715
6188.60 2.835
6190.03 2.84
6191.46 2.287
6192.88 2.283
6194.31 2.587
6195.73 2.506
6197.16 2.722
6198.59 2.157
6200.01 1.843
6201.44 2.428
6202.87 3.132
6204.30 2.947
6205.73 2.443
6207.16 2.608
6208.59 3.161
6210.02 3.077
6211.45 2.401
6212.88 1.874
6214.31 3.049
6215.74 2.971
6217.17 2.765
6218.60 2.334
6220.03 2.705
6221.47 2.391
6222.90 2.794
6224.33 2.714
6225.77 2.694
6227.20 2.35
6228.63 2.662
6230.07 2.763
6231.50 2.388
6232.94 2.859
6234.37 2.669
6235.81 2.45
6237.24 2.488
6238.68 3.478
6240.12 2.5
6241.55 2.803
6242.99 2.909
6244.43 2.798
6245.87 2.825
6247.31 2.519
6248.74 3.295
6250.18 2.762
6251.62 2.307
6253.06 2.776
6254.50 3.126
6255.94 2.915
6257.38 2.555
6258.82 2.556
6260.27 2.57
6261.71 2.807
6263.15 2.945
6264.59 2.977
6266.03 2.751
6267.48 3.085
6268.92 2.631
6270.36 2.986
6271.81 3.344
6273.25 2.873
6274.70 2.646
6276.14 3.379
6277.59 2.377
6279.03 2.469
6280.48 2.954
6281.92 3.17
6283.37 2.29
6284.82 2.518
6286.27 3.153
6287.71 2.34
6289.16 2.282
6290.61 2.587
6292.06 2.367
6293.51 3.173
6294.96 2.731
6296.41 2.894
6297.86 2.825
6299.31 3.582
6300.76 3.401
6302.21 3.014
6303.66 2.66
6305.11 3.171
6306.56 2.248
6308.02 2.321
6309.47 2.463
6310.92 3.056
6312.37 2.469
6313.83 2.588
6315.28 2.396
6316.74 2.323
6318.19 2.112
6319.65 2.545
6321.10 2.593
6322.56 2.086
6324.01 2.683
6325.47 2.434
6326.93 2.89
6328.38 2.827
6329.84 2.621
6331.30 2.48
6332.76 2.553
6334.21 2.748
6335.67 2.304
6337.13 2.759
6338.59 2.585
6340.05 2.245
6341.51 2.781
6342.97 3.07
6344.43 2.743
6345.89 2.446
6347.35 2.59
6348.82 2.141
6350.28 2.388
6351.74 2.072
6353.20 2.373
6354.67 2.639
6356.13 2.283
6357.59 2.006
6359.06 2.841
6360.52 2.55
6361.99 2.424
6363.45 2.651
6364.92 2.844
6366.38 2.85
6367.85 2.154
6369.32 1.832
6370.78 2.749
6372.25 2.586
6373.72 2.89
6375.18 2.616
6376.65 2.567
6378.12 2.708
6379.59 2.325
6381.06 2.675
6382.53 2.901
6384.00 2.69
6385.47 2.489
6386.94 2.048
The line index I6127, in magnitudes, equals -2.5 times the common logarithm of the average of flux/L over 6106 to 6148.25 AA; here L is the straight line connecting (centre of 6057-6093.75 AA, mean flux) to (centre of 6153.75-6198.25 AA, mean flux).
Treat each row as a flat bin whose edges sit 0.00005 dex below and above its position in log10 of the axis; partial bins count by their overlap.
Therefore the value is 0.064 mag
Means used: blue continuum 2.68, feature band 2.49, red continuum 2.61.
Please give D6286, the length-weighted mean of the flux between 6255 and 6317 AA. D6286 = 2.77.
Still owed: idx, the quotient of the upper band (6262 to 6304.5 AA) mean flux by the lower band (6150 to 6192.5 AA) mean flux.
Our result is 1.1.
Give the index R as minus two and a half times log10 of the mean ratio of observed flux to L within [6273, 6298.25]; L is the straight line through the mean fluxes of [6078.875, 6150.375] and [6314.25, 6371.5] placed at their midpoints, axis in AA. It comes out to -0.08 mag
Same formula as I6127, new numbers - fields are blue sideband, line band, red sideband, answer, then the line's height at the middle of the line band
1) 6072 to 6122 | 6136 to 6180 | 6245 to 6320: 0.09 mag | 2.67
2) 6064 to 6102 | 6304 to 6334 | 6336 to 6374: -0.01 mag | 2.53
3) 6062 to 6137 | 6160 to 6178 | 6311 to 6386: 0.02 mag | 2.61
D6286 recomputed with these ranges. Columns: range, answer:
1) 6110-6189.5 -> 2.56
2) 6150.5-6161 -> 2.56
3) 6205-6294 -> 2.73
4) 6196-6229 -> 2.62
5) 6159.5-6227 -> 2.63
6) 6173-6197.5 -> 2.72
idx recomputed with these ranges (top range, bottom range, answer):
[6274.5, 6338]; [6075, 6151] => 1.04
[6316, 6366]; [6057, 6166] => 0.98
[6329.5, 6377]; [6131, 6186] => 1.00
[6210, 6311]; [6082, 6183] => 1.06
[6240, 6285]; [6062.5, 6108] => 1.05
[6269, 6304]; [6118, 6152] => 1.14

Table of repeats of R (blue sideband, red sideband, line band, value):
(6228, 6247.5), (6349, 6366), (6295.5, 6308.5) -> -0.13 mag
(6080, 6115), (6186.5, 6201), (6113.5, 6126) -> -0.02 mag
